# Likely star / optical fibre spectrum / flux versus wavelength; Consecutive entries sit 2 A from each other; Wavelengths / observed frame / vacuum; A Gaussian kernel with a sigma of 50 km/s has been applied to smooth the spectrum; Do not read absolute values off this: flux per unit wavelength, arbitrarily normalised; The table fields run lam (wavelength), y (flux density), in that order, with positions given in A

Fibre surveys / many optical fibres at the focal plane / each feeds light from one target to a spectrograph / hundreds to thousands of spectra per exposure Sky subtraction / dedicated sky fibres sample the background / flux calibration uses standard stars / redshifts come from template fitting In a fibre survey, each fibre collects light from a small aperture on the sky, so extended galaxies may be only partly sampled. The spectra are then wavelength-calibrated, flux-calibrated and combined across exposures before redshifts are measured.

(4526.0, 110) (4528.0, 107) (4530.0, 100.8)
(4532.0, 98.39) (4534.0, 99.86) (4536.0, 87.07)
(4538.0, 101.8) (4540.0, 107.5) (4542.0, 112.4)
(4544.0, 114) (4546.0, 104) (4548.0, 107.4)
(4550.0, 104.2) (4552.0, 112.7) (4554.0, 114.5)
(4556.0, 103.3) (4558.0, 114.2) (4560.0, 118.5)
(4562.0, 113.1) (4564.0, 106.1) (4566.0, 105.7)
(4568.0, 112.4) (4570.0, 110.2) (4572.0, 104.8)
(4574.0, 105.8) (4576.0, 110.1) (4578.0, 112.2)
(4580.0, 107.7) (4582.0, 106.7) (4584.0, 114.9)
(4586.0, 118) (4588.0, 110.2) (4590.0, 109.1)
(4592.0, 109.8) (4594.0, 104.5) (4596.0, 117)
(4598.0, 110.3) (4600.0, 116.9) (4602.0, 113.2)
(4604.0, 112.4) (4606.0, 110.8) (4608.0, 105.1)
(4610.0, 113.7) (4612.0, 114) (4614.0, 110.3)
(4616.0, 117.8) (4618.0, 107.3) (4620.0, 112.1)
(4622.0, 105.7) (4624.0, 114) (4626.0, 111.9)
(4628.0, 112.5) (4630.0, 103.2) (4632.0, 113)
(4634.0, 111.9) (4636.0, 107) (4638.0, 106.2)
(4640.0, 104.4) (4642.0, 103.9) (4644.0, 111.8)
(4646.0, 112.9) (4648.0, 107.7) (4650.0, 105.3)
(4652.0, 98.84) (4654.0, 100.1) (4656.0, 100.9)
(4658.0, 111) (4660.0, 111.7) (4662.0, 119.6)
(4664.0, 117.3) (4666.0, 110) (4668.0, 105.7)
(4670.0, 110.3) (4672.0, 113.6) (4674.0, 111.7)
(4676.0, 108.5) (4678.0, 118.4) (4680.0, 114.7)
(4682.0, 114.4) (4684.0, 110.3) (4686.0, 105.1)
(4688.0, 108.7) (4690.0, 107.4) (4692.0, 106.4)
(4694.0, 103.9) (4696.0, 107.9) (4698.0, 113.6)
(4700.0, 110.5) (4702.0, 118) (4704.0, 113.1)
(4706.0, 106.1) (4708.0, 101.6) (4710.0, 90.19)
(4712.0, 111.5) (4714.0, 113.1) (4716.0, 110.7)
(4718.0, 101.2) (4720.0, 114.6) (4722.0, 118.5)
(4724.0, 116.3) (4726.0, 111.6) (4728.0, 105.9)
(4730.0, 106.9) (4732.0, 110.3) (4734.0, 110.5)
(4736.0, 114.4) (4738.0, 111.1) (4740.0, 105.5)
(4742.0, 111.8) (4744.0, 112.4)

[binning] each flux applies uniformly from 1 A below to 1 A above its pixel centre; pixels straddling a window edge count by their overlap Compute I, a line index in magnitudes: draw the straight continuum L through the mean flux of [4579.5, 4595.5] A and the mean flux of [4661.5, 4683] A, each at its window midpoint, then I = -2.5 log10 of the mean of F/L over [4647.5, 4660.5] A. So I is 0.08 mag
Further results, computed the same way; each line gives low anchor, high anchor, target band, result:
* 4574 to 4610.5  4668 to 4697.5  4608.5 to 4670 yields 0.011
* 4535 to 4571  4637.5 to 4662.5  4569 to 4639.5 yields -0.029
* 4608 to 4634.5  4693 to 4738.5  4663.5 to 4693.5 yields -0.004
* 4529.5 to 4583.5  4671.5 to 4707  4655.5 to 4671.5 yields -0.012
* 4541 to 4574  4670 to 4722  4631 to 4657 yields 0.032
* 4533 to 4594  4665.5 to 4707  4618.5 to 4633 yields -0.007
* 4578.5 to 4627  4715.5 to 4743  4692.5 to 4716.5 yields 0.025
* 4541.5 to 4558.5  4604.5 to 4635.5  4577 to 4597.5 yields -0.008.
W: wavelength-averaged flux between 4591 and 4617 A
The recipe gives 112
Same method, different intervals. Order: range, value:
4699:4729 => 110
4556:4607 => 111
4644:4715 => 109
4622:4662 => 108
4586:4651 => 110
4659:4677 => 112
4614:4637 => 111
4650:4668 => 108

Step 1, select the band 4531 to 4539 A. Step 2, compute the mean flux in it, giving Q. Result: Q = 96.8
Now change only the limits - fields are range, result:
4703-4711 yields 103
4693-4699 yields 108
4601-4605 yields 113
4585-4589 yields 114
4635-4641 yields 106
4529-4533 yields 99.6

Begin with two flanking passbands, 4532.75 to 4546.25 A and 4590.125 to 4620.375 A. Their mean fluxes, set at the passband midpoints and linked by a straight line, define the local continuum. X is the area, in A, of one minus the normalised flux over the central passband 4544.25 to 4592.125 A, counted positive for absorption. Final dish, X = -1.2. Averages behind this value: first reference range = 104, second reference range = 112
